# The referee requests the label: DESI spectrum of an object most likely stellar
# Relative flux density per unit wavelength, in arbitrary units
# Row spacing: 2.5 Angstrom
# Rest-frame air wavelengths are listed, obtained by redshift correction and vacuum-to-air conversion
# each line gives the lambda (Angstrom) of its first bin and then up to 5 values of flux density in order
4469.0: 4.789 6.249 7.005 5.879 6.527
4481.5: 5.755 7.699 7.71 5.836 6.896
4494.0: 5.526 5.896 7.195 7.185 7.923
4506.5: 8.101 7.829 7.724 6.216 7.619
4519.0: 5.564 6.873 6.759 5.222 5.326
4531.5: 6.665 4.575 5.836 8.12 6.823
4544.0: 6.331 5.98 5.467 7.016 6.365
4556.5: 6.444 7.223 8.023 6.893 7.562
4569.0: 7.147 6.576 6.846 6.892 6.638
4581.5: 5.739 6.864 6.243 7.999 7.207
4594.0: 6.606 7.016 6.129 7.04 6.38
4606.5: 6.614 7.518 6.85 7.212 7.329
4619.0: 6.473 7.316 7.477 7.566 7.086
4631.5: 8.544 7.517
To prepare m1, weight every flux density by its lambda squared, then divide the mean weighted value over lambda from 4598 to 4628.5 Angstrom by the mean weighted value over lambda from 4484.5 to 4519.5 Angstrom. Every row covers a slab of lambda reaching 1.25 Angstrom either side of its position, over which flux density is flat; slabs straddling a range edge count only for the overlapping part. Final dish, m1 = 1.1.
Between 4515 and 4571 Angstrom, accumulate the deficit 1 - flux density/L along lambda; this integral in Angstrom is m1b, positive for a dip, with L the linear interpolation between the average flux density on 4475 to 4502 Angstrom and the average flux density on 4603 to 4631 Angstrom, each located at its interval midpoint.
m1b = 2.1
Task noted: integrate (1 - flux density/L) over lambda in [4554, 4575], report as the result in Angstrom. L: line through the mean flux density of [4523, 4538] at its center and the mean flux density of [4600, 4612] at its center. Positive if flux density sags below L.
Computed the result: -2.7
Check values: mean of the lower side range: 5.75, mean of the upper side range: 6.87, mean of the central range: 7.05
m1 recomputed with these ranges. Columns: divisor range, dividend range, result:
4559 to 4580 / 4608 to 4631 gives 1.04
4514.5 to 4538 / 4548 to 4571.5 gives 1.15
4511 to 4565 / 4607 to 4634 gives 1.17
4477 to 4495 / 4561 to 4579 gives 1.12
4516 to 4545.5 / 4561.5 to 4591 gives 1.12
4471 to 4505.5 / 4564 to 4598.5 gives 1.07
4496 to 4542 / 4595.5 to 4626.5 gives 1.08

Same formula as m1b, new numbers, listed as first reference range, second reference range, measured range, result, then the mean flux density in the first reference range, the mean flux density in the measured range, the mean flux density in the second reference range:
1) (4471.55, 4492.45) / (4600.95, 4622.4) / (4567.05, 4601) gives 0.53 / 6.64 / 6.78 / 6.96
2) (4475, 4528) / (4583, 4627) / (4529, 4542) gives 1.05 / 6.75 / 6.28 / 6.98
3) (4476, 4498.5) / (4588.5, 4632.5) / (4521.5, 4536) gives 1.87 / 6.46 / 5.82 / 7.11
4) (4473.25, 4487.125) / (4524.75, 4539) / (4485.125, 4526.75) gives -4.13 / 6.71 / 6.87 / 5.8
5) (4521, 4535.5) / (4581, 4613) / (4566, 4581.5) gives -0.79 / 5.85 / 6.82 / 6.81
